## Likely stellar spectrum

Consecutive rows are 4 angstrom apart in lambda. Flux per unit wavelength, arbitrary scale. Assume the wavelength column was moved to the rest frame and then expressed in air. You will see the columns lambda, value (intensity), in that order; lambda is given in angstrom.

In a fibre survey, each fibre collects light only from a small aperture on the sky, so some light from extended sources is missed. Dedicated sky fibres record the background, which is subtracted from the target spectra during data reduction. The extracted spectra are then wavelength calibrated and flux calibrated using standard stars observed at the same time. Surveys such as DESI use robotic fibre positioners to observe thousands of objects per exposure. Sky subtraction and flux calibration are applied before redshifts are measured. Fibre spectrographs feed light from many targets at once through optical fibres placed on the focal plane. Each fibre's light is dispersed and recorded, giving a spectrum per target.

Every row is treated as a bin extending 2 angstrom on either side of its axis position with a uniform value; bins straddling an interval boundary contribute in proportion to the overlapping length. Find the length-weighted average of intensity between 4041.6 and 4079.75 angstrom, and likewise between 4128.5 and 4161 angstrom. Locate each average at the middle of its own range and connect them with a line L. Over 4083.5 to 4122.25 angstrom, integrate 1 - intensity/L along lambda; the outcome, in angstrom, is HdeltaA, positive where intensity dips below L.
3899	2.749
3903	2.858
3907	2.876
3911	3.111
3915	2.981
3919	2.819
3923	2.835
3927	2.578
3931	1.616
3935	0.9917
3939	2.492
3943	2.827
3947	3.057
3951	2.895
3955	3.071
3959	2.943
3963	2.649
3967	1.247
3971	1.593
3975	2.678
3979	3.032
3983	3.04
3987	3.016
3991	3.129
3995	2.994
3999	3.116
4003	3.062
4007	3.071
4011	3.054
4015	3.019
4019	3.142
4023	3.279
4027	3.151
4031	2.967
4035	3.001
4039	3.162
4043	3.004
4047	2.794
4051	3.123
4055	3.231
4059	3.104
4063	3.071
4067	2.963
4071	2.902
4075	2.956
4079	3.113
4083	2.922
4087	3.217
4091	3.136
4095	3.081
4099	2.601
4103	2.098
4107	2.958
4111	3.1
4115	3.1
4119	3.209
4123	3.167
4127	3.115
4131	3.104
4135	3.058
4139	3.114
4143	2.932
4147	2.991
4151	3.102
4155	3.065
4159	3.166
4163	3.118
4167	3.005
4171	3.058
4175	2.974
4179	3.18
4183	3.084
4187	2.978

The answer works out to 1.2 angstrom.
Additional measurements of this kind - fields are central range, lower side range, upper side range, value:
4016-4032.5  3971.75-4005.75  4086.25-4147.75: -0.9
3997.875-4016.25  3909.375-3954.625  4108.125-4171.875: -2.0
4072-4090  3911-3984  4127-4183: -1.1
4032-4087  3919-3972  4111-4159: -4.3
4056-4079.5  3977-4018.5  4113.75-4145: 0.4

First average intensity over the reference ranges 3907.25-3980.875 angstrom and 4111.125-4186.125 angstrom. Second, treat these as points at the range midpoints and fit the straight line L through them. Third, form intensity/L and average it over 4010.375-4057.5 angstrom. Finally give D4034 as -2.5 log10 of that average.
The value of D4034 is -0.11 mag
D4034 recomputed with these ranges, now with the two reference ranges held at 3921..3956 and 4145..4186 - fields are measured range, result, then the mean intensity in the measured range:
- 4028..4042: -0.12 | 3.05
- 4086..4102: -0.02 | 2.94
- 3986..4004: -0.17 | 3.07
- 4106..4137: -0.05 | 3.11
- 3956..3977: 0.13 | 2.26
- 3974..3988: -0.15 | 2.95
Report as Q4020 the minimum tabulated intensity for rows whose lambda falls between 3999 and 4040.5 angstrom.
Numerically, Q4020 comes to 2.967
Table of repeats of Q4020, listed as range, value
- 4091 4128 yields 2.098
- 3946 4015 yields 1.247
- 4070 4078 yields 2.902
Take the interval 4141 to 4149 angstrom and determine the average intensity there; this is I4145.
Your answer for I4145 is 2.96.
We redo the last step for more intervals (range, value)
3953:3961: 3.01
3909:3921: 2.97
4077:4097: 3.09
